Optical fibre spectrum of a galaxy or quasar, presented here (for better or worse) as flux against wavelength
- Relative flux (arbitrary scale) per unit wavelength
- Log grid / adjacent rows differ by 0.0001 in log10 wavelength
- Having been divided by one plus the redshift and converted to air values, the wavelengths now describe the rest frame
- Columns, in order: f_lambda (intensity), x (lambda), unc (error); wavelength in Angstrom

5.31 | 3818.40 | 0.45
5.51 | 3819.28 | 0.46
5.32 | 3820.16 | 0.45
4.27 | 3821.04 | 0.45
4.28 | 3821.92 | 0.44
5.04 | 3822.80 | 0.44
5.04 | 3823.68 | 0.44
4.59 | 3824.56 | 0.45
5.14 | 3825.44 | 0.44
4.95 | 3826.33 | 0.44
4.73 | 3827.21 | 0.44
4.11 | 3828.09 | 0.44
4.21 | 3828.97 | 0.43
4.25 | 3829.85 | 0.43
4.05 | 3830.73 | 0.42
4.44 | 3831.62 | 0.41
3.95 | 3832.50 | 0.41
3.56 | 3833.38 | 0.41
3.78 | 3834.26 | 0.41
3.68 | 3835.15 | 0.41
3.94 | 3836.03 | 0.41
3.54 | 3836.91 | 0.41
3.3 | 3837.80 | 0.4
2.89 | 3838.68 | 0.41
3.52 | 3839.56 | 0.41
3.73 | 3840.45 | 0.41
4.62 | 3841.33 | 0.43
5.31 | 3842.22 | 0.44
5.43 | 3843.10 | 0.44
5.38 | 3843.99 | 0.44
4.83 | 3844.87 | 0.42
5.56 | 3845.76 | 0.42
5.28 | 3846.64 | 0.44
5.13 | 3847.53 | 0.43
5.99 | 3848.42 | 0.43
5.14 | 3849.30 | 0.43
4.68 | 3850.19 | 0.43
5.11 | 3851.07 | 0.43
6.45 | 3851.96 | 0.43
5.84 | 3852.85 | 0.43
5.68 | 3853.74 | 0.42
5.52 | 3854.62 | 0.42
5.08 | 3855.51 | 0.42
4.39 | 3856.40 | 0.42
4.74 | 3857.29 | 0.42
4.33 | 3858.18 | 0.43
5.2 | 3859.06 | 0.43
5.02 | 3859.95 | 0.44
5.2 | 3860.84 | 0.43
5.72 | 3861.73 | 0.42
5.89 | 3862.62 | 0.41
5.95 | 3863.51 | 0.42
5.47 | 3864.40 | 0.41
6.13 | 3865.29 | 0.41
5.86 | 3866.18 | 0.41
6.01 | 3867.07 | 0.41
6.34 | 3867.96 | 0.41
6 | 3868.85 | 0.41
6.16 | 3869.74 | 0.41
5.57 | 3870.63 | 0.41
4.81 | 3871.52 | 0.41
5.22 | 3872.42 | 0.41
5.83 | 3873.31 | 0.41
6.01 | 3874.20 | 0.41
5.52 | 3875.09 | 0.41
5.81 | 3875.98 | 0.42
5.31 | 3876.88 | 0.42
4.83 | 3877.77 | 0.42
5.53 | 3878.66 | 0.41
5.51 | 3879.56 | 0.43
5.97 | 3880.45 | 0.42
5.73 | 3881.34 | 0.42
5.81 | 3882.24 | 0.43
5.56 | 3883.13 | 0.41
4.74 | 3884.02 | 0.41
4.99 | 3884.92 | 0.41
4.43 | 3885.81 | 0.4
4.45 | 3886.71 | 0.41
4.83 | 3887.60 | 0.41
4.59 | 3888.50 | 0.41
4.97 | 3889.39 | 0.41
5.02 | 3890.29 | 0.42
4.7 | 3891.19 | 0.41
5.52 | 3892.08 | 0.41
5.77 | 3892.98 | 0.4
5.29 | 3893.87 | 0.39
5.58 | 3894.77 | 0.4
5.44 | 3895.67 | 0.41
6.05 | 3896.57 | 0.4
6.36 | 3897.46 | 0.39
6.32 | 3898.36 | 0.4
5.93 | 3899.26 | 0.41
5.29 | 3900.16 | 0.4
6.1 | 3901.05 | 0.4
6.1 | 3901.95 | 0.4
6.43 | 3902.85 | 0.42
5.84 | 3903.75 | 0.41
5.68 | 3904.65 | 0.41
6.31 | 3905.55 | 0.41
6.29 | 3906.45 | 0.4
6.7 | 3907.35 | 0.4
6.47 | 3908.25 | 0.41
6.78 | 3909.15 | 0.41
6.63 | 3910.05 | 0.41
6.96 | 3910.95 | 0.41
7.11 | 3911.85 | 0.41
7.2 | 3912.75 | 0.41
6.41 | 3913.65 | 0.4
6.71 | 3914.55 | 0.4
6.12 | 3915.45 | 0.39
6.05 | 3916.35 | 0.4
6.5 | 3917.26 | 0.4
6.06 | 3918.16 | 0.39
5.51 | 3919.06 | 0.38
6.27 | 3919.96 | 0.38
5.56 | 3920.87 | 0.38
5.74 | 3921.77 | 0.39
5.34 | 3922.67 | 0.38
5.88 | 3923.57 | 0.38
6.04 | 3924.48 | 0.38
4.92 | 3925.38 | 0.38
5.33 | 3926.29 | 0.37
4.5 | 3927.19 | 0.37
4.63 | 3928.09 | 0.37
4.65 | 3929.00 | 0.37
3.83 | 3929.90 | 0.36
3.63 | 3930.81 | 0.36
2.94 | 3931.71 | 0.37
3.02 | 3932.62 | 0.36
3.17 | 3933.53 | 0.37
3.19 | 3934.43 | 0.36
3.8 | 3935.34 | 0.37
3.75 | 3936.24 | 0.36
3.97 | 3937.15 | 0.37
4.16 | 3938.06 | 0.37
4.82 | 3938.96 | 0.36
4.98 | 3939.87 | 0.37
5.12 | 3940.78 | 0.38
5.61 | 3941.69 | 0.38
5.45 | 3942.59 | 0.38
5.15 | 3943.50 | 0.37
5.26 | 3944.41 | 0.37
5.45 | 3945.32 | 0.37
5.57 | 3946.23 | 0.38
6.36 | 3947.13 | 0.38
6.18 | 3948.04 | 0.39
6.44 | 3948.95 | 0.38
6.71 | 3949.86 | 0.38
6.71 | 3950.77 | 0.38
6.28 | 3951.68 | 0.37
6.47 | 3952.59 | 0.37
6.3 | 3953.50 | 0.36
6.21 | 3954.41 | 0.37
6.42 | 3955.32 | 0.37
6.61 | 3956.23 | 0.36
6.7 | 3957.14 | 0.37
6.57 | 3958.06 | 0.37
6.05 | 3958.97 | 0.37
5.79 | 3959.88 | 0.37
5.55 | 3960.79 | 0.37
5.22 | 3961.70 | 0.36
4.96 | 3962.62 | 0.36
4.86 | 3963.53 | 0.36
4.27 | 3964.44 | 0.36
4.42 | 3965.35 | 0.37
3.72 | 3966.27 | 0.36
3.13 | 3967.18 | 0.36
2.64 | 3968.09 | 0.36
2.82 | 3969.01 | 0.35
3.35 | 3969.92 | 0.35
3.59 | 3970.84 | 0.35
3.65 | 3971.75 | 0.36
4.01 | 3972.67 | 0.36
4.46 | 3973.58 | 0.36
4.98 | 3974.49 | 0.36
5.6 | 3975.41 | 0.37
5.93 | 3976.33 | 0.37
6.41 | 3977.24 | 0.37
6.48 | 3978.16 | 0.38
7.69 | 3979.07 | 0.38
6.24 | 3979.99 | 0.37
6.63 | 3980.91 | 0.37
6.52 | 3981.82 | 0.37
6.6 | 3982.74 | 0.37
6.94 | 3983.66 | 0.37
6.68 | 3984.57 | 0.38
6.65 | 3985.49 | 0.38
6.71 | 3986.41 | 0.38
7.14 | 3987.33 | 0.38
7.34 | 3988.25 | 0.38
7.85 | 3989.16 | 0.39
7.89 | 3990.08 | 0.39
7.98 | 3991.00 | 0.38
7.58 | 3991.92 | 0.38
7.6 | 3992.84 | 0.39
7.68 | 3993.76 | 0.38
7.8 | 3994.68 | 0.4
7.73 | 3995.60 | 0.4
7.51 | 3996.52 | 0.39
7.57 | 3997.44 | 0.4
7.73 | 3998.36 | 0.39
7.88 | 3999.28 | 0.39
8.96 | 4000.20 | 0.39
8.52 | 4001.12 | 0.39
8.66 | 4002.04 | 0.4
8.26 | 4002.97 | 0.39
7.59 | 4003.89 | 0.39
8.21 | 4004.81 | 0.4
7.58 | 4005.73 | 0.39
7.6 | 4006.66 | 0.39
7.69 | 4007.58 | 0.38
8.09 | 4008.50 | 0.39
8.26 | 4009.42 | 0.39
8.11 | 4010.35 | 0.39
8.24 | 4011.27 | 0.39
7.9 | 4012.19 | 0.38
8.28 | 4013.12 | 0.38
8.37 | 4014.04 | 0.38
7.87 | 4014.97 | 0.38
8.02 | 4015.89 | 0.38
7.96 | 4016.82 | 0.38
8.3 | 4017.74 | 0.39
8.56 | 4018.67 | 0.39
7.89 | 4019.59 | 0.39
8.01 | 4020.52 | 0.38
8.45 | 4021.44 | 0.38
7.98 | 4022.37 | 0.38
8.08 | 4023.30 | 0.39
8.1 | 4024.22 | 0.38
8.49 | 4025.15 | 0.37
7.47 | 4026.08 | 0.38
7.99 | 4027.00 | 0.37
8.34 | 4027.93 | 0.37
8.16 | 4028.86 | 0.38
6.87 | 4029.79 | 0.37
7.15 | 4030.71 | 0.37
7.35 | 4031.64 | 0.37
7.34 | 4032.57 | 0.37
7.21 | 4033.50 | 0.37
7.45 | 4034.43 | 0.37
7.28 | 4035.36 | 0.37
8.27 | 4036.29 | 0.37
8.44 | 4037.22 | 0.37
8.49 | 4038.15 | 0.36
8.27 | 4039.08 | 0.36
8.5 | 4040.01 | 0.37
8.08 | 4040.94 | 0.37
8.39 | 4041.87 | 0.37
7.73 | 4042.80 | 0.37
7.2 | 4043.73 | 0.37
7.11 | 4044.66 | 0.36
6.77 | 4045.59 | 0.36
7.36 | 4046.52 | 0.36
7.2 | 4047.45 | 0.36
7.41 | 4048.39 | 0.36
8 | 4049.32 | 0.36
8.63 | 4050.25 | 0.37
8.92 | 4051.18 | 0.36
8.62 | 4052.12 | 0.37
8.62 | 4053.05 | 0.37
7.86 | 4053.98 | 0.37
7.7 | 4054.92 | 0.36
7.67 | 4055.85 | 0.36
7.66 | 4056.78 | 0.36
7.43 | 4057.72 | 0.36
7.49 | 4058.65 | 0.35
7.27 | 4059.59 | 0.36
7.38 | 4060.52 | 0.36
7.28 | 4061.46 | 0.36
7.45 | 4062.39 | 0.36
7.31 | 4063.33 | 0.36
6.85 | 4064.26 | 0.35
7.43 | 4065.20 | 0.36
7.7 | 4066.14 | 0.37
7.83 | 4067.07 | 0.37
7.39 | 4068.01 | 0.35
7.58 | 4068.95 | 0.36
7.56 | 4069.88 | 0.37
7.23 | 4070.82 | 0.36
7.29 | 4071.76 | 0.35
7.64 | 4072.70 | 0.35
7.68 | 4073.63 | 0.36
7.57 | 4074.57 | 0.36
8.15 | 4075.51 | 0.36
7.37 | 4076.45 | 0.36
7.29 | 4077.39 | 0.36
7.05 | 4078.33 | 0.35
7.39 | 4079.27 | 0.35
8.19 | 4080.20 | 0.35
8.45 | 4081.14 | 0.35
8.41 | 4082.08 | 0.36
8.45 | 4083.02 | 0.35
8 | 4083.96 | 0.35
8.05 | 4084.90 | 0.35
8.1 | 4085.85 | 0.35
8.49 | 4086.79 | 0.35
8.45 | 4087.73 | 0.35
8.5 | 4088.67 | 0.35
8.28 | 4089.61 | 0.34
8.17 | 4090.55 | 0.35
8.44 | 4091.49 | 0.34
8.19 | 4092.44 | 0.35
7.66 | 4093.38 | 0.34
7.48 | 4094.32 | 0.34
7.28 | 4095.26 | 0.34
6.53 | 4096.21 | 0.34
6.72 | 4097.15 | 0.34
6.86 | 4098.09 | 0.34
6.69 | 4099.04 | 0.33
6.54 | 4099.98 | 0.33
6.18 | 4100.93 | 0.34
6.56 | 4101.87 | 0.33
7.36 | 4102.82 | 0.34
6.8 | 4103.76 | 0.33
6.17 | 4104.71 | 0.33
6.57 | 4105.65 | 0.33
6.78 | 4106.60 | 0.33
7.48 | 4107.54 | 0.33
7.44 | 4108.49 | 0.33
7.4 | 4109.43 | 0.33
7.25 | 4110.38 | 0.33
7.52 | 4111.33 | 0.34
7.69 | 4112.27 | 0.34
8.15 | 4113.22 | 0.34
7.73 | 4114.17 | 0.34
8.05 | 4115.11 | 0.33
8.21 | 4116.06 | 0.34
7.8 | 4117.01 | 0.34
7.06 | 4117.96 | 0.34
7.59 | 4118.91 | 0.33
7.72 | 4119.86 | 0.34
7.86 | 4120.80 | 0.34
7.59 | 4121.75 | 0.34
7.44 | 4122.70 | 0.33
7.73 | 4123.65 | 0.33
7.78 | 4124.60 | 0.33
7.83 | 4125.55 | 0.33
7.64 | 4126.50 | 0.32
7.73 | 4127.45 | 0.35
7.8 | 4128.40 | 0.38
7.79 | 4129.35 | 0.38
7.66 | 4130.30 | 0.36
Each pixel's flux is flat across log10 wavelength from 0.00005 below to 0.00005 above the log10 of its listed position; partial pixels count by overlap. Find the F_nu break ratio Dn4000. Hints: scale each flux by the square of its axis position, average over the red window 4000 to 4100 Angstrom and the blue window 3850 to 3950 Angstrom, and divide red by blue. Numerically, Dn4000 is 1.54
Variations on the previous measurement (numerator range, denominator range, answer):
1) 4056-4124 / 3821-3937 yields 1.60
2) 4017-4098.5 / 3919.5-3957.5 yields 1.58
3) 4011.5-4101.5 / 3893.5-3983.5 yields 1.50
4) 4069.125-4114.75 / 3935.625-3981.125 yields 1.52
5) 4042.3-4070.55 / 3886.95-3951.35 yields 1.49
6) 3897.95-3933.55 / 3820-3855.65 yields 1.27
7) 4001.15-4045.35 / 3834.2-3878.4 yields 1.68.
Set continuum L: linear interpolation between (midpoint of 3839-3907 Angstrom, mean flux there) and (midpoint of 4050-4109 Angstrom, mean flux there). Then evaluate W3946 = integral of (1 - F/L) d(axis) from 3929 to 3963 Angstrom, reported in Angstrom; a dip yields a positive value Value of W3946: 5.23 Angstrom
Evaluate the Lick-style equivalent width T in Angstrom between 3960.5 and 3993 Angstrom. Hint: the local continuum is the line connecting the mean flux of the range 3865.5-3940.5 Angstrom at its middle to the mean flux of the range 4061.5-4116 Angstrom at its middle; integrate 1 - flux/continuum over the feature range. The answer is 3.3 Angstrom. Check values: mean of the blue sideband 5.44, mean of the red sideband 7.53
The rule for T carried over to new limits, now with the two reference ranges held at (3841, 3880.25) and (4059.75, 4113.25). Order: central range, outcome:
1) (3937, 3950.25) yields 1.63 Angstrom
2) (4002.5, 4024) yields -3.86 Angstrom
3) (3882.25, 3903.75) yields 1.18 Angstrom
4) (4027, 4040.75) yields -1.54 Angstrom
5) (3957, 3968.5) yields 2.70 Angstrom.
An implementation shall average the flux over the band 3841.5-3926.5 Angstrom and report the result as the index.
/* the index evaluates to 5.65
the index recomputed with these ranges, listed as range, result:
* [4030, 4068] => 7.69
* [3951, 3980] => 5.23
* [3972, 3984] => 5.99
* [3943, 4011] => 6.4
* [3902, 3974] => 5.32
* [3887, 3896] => 5.15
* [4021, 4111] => 7.63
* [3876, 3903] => 5.43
